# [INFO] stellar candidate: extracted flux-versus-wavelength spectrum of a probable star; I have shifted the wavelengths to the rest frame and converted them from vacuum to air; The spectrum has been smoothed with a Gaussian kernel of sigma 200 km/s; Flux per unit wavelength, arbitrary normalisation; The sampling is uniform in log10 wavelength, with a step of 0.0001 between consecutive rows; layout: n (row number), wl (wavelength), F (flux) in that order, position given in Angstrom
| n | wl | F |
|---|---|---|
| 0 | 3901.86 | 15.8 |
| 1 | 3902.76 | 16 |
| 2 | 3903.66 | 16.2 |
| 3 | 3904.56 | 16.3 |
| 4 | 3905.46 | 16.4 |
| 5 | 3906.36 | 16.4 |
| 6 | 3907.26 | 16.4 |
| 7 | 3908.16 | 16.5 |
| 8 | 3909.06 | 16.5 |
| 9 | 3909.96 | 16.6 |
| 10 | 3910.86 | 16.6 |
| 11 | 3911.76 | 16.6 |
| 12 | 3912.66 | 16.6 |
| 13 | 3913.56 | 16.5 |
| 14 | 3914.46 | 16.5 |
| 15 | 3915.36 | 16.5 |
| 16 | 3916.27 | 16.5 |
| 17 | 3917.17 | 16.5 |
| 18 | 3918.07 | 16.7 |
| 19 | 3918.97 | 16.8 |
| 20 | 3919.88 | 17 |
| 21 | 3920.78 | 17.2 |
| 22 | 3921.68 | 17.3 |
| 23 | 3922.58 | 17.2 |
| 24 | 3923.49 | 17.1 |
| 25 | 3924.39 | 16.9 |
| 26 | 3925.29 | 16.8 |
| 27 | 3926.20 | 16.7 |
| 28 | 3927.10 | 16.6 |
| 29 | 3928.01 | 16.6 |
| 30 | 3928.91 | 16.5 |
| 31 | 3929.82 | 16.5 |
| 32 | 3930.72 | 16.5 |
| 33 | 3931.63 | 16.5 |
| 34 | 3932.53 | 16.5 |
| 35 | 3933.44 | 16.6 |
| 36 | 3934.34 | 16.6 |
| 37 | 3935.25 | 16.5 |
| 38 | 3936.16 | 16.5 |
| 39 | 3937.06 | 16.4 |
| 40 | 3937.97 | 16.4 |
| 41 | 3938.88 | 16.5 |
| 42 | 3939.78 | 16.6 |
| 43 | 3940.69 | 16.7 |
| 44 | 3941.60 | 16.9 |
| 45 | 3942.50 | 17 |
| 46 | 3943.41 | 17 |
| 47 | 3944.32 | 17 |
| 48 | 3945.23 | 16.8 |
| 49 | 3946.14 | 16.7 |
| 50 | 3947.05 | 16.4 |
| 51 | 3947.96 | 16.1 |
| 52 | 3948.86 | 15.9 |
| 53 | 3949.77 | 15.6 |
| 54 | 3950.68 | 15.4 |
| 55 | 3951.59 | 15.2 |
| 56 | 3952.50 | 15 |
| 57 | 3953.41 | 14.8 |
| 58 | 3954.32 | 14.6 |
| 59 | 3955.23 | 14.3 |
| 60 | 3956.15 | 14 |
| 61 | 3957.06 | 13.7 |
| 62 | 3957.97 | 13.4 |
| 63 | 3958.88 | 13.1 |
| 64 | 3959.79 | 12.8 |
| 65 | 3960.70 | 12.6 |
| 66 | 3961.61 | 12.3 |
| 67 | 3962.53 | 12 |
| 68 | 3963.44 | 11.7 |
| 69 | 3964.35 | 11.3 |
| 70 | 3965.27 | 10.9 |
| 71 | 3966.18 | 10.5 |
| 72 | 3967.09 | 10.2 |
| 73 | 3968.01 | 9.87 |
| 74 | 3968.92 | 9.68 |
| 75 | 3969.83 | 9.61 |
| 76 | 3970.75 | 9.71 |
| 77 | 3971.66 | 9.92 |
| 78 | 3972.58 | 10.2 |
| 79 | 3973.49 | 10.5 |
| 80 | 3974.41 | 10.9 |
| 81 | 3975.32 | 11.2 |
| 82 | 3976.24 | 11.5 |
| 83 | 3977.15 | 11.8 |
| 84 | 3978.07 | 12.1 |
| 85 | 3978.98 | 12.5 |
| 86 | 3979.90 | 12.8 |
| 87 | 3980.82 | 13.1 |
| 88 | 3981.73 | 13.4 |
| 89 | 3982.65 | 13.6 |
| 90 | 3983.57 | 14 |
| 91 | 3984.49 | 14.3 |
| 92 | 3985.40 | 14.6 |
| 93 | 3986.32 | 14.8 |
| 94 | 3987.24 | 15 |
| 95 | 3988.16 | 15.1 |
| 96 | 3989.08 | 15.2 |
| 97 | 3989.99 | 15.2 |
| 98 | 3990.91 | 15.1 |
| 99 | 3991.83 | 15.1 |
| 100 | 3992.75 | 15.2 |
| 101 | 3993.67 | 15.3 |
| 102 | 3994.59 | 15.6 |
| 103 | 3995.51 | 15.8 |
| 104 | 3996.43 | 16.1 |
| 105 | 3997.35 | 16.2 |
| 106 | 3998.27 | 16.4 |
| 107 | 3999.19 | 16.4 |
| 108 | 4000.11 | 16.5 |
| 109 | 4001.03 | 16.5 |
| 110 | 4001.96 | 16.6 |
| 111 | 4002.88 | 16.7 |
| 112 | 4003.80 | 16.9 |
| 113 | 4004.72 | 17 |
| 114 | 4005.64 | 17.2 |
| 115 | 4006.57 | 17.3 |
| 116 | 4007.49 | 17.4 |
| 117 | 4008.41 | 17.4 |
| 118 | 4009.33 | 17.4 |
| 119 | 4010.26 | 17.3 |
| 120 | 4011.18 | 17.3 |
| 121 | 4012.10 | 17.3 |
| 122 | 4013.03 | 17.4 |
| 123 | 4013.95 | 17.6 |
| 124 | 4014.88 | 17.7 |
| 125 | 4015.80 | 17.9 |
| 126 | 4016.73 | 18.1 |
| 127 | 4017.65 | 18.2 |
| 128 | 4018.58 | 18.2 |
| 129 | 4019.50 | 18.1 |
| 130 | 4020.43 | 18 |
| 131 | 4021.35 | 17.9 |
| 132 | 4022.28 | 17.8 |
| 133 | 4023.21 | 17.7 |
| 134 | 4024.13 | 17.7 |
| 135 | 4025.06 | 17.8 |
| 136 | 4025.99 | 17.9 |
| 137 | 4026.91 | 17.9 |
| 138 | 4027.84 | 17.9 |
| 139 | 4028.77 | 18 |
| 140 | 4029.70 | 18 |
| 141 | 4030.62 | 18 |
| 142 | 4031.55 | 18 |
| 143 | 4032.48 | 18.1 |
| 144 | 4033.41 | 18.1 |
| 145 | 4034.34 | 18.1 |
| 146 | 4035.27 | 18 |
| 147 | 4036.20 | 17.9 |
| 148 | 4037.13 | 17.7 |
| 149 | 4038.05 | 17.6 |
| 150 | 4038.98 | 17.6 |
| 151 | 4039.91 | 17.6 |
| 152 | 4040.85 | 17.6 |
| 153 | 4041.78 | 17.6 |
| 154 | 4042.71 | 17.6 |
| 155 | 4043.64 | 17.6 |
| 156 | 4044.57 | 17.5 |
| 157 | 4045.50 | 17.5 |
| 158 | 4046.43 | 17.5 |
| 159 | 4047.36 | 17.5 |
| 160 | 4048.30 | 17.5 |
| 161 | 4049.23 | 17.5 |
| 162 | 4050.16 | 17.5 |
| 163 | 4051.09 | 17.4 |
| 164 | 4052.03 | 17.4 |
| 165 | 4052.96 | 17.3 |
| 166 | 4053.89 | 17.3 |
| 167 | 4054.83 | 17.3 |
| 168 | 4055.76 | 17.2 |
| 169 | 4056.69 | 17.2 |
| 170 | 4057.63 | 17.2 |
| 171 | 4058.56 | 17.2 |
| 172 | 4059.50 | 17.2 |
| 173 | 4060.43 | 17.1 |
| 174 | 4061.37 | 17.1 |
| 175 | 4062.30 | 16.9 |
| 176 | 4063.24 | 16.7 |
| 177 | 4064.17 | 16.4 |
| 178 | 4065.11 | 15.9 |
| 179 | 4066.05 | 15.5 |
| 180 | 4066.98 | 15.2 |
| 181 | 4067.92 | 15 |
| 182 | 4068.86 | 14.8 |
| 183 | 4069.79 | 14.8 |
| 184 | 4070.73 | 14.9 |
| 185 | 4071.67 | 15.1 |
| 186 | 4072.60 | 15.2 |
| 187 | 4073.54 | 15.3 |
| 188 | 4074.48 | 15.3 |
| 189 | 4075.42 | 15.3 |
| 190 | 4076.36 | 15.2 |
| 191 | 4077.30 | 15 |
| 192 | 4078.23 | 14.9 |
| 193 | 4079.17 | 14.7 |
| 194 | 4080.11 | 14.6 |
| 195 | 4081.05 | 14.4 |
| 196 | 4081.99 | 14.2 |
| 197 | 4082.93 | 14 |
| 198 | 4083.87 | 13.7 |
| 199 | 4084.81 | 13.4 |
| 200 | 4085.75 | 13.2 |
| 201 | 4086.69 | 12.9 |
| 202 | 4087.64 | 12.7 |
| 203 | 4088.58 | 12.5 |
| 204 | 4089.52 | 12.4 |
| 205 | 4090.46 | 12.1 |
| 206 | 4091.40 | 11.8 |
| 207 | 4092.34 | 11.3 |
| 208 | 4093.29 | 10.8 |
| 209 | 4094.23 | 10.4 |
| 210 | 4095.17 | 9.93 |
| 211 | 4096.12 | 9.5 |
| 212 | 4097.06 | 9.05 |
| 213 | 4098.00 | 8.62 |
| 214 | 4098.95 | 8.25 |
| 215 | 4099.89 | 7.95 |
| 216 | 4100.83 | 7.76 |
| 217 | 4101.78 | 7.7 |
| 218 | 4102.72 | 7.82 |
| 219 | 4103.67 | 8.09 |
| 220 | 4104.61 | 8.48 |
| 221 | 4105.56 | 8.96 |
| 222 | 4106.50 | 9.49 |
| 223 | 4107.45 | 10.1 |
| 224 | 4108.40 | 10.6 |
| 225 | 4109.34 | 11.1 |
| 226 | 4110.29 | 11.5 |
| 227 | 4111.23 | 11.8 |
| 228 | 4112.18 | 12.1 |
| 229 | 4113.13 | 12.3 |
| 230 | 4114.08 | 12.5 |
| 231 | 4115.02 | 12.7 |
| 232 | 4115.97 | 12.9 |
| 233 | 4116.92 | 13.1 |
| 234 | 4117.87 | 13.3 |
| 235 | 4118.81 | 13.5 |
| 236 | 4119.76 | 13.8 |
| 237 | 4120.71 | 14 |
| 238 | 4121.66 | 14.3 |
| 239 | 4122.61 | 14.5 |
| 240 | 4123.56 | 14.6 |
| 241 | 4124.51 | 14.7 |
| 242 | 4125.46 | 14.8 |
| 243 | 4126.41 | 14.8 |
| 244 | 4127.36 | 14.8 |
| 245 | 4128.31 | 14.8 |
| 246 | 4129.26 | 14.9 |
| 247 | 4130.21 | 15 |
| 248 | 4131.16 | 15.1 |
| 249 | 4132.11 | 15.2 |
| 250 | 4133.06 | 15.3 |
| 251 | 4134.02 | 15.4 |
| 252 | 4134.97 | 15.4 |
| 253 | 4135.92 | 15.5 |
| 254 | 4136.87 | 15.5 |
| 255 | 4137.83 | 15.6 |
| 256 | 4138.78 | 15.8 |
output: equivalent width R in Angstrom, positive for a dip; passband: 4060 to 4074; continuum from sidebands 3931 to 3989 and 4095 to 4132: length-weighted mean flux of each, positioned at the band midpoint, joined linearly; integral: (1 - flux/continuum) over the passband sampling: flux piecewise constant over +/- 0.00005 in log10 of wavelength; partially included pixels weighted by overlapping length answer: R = -3.7 Angstrom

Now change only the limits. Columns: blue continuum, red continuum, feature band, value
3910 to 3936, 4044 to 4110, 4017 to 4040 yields -5.0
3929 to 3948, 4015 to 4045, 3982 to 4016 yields 2.5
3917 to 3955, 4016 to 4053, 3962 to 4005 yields 9.1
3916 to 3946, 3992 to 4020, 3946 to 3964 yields 2.8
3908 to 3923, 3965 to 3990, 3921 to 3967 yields -2.1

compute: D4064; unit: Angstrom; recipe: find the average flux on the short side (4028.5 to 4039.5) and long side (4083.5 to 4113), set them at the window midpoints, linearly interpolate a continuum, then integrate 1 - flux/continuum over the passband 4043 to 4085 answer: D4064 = -4.80 Angstrom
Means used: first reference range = 17.9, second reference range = 10.5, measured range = 16.1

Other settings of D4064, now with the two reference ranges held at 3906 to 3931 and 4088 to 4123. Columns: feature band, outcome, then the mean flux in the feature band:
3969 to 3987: 3.3 Angstrom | 12.1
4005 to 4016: -2.8 Angstrom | 17.4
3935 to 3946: -0.5 Angstrom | 16.7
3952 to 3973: 4.6 Angstrom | 12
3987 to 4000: -1.1 Angstrom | 15.6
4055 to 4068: -4.5 Angstrom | 16.6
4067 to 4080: -3.3 Angstrom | 15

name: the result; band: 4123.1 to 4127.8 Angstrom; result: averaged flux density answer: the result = 14.7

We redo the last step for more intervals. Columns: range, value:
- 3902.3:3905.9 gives 16.2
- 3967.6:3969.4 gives 9.81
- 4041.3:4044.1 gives 17.6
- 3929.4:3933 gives 16.5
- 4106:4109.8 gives 10.3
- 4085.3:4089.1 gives 12.8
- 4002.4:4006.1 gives 17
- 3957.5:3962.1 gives 12.8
